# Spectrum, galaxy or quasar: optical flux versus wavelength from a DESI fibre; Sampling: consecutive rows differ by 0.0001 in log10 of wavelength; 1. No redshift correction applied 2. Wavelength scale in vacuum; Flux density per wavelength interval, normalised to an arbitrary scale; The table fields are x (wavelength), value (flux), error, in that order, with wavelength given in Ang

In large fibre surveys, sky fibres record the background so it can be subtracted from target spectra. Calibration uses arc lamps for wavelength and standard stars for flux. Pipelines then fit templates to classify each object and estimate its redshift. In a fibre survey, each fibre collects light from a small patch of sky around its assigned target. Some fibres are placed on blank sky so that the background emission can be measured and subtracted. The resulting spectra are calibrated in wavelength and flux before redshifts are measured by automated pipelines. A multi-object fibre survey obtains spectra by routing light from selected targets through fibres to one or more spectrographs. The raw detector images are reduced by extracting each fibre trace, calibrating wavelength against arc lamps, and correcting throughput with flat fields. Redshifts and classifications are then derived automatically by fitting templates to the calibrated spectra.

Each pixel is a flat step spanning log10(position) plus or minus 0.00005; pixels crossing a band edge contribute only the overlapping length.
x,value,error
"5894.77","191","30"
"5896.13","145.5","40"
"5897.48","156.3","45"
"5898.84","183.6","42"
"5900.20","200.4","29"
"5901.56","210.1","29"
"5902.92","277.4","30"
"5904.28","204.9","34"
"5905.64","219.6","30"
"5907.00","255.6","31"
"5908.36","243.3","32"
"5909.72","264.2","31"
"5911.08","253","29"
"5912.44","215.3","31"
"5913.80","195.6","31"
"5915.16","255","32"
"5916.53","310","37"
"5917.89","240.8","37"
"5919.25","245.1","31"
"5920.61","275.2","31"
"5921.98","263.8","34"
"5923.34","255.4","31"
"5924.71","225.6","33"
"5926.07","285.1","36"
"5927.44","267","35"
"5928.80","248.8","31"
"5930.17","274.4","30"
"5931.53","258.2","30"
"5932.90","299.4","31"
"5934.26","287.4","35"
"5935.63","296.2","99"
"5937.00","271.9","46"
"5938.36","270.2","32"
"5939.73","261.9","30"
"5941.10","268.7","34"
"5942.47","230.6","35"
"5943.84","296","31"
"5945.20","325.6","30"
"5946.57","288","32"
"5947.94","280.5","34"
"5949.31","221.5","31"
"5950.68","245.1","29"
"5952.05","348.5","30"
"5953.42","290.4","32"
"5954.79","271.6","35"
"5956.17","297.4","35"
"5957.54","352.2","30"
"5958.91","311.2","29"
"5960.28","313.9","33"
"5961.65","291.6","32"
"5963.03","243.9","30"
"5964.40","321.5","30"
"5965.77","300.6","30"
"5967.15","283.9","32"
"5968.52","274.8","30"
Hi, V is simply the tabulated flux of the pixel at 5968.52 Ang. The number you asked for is 274.8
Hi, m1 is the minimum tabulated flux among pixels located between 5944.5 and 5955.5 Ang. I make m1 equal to 221.5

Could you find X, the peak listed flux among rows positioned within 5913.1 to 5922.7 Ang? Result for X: 310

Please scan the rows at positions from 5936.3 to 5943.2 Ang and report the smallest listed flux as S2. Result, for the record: 230.6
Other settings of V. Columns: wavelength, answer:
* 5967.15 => 283.9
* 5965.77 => 300.6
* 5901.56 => 210.1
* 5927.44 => 267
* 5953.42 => 290.4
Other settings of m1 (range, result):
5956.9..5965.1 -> 243.9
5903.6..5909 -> 204.9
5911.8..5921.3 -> 195.6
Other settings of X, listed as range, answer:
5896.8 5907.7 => 277.4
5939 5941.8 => 268.7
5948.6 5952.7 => 348.5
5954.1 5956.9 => 297.4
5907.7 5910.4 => 264.2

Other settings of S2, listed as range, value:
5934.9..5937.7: 271.9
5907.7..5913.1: 215.3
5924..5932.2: 225.6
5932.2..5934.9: 287.4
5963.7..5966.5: 300.6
